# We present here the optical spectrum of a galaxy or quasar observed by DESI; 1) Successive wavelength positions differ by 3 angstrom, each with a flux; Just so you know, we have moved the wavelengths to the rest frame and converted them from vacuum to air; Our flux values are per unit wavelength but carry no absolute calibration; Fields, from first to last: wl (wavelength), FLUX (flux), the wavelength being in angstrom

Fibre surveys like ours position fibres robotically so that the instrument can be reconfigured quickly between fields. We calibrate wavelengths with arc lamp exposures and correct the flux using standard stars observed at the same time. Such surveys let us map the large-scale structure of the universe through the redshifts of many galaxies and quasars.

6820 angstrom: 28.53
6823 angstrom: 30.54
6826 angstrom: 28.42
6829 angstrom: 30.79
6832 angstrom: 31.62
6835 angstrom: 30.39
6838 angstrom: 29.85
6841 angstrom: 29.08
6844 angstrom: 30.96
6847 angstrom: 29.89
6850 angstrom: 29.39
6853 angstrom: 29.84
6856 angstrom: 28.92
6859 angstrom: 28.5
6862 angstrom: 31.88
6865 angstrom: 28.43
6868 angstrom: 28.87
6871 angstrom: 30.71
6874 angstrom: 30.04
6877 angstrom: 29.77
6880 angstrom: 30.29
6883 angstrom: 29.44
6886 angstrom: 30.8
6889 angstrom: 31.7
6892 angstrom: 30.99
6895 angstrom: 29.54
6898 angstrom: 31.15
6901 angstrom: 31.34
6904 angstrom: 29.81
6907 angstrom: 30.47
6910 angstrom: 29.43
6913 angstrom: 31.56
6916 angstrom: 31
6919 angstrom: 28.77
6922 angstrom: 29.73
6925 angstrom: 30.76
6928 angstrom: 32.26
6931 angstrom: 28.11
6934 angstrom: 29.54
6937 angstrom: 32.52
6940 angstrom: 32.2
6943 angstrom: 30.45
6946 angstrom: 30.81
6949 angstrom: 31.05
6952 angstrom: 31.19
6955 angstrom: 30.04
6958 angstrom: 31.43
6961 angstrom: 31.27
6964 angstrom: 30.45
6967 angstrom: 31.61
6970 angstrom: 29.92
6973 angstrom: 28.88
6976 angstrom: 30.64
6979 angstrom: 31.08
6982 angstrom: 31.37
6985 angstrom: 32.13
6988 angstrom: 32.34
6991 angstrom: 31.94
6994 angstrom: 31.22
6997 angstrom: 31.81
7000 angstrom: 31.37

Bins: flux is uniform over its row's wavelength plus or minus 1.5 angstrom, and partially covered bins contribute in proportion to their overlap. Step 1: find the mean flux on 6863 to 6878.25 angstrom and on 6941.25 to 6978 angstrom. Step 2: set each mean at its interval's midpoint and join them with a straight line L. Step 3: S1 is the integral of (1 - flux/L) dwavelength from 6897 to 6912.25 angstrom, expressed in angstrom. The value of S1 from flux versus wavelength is -0.2 angstrom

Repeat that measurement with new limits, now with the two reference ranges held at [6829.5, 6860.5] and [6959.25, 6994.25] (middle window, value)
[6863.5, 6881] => 0.3 angstrom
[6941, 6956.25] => 0.0 angstrom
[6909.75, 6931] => 0.1 angstrom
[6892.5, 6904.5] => -0.1 angstrom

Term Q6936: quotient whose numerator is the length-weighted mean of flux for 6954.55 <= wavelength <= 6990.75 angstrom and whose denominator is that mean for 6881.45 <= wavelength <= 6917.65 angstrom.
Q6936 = 1.0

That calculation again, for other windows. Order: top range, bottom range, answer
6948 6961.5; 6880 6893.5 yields 1.01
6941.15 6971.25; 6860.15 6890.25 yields 1.02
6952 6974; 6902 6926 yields 1.01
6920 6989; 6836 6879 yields 1.04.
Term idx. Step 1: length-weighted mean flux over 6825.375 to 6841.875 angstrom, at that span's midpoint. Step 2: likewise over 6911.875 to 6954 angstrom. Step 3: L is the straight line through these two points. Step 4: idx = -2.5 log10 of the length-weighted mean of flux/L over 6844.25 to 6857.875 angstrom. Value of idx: 0.02 mag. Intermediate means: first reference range 30.1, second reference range 30.7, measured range 29.6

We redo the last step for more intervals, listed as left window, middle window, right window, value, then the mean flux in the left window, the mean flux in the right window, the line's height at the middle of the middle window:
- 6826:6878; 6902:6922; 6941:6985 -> 0.01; 29.9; 30.8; 30.4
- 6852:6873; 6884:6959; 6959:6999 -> -0.01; 29.6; 31.1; 30.4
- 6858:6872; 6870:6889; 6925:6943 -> -0.01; 29.7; 30.9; 29.9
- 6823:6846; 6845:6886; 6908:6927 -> 0.02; 30.2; 30.3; 30.2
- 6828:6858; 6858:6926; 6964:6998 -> 0.01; 30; 31.1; 30.4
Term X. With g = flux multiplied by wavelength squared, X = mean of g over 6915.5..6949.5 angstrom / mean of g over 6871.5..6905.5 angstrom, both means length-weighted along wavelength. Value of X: 1.02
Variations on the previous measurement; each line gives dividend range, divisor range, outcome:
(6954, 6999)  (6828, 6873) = 1.08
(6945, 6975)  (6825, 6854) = 1.06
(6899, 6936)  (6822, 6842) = 1.03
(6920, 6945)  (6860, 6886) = 1.04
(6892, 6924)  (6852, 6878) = 1.04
